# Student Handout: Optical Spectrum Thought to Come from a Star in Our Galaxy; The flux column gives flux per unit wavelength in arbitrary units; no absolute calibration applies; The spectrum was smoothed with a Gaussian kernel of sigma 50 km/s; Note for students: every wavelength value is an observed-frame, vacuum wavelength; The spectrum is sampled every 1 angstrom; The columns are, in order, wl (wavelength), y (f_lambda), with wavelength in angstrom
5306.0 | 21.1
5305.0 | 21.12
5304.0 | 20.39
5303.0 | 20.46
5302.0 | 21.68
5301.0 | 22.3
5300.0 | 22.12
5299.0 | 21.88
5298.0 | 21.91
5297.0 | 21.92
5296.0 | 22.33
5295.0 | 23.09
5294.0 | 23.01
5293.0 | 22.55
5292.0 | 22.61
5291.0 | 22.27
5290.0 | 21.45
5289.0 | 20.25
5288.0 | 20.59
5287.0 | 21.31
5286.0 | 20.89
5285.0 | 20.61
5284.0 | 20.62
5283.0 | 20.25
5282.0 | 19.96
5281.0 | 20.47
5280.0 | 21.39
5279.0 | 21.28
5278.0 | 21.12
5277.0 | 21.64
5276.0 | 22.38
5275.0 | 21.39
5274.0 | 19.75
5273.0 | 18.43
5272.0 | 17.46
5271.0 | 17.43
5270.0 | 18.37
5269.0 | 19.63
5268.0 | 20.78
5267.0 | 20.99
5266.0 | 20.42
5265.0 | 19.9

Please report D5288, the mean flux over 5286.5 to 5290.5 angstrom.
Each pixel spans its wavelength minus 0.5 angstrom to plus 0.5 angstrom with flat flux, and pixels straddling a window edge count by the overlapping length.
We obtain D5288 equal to 20.9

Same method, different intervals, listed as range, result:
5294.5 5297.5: 22.4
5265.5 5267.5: 20.7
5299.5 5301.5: 22.2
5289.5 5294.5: 22.4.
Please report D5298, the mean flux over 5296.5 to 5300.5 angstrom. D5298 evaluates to 22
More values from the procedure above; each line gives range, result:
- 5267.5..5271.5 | 19.1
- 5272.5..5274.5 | 19.1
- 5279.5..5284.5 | 20.5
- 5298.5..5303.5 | 21.7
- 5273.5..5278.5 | 21.3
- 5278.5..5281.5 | 21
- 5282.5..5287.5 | 20.7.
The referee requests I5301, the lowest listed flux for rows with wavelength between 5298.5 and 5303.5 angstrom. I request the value 20.46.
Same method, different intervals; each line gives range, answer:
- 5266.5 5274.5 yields 17.43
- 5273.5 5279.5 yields 19.75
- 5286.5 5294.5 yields 20.25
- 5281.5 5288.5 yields 19.96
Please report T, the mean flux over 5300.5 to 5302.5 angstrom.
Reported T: 22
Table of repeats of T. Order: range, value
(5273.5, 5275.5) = 20.6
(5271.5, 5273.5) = 17.9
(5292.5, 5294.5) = 22.8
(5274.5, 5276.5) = 21.9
